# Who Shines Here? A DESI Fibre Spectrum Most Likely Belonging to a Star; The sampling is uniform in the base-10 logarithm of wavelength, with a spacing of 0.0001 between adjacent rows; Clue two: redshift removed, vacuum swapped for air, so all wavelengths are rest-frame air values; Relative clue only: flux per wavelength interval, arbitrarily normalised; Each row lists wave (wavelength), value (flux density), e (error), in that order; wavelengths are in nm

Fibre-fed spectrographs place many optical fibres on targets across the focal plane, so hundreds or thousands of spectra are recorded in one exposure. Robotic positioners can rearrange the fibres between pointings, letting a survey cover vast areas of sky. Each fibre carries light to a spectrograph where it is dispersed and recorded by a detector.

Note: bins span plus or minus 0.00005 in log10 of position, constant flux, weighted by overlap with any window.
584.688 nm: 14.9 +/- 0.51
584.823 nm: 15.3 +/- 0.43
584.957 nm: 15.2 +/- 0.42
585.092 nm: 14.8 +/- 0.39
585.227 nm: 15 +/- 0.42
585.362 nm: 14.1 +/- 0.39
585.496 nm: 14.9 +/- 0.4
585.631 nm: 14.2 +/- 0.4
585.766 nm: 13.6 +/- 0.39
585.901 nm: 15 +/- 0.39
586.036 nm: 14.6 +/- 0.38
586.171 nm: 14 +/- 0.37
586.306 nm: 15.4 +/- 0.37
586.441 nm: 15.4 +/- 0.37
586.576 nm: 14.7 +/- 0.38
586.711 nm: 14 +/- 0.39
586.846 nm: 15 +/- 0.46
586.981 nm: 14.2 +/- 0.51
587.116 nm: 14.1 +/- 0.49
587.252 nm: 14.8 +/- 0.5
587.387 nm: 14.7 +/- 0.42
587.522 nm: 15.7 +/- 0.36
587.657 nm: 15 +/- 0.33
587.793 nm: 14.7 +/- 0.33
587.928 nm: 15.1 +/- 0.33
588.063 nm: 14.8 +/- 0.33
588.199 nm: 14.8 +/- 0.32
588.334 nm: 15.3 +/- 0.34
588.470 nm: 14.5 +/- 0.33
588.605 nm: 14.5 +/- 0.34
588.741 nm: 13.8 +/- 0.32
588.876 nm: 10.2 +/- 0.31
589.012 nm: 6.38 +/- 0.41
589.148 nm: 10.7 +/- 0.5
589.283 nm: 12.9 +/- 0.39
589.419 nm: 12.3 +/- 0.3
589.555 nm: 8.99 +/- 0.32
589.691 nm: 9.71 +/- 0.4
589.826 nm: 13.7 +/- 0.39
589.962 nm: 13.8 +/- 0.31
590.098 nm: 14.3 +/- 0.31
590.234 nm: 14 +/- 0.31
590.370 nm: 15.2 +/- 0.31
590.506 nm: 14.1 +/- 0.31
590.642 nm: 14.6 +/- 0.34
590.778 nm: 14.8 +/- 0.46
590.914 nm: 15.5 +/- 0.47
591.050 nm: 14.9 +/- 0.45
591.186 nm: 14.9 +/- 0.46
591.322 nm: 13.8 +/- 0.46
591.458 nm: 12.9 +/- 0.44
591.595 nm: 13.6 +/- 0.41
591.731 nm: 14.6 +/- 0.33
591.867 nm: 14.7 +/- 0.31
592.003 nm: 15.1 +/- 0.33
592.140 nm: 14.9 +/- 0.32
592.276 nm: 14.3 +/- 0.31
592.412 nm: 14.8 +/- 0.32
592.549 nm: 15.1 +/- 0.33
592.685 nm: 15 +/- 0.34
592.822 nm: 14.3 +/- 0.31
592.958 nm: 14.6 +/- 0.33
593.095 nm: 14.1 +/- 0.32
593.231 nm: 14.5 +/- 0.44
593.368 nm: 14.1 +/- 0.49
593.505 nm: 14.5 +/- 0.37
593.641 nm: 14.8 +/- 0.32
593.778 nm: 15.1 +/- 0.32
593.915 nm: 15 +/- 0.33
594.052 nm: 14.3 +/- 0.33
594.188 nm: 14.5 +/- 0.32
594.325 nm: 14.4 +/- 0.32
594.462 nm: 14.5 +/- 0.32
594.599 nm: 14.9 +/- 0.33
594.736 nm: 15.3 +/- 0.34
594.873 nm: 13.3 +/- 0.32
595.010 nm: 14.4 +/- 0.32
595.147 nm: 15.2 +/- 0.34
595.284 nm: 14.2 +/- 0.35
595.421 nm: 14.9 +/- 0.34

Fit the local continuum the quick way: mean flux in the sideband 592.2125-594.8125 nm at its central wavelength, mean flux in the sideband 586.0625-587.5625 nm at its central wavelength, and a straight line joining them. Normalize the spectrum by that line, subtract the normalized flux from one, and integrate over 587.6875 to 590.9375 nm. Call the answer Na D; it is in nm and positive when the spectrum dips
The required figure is 0.31 nm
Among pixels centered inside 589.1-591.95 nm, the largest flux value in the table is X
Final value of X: 15.5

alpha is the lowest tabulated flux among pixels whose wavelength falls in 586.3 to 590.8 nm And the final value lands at 6.38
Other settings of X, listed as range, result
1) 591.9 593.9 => 15.1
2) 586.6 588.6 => 15.7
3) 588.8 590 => 13.8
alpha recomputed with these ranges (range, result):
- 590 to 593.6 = 12.9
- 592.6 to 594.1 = 14.1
